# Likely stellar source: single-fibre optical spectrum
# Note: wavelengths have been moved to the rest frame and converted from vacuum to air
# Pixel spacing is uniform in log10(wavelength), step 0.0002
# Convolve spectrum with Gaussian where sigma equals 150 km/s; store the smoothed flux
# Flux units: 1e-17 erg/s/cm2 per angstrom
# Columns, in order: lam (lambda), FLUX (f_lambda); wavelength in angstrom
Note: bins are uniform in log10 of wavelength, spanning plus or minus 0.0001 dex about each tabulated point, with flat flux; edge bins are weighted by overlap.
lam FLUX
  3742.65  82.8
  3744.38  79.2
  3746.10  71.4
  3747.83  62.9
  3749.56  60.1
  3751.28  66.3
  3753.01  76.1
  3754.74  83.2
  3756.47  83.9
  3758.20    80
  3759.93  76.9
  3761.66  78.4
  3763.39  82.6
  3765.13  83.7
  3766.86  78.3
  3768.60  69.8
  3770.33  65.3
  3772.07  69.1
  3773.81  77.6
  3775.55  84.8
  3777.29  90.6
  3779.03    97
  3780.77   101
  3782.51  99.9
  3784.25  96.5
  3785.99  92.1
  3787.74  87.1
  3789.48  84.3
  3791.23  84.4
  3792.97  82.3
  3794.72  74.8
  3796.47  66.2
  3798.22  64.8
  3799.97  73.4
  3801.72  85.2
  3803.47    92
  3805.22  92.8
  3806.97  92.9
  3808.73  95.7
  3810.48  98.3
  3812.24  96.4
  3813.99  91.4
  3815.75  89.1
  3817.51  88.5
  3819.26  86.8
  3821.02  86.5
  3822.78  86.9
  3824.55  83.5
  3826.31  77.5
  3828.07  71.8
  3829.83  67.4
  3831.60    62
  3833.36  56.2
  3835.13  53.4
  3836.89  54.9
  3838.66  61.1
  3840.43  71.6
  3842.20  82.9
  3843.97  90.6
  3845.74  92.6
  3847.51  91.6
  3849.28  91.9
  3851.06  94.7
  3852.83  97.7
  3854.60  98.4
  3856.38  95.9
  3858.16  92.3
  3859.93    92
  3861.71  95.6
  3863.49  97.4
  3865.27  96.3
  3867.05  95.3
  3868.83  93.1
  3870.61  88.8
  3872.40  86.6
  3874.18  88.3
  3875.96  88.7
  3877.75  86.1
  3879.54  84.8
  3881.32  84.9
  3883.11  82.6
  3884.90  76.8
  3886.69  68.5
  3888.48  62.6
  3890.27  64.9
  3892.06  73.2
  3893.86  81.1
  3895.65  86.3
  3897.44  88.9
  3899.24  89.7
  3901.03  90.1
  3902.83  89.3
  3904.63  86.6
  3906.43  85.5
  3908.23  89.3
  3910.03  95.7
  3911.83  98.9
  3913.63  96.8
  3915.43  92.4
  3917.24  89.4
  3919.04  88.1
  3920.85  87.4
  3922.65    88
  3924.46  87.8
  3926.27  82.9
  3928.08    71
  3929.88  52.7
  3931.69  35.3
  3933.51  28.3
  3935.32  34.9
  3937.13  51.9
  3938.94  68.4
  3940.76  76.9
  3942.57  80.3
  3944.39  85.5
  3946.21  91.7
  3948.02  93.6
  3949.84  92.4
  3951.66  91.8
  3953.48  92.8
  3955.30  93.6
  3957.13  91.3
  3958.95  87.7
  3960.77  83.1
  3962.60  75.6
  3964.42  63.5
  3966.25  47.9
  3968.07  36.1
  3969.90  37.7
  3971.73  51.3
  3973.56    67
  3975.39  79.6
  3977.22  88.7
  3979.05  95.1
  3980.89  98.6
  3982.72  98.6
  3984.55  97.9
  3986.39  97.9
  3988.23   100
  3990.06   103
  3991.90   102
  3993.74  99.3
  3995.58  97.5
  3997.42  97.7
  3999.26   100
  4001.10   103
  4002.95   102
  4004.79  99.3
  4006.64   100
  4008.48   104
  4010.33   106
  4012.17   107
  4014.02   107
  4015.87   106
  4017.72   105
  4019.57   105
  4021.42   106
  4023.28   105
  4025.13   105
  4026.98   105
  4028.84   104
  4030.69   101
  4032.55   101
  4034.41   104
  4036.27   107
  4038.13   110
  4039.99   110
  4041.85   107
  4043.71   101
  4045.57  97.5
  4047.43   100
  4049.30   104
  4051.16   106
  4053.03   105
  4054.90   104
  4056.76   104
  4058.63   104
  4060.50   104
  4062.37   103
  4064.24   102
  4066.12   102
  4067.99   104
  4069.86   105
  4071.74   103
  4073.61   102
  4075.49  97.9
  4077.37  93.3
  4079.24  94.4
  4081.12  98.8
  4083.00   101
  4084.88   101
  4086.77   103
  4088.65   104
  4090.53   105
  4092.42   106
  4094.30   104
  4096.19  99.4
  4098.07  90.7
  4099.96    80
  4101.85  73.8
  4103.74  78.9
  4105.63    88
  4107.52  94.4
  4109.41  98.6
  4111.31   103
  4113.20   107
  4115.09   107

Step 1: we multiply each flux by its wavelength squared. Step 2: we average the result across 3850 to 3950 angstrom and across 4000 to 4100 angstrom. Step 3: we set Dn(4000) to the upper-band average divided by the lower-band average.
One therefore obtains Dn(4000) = 1.34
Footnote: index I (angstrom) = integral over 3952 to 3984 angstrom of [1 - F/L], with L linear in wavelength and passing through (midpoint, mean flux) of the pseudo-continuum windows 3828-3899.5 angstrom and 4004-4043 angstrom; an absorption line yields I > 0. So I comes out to 6.9 angstrom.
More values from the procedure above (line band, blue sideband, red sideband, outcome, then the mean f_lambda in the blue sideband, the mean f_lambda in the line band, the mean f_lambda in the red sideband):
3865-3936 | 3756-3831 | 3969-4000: 4.7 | 83.8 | 80.9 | 88.9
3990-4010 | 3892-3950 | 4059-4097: -2.2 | 79.6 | 101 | 102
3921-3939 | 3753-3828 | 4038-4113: 6.1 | 84.3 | 60.9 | 99.8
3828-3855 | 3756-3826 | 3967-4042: 3.2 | 84.7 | 77.3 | 96.4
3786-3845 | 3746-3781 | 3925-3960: -2.5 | 77.8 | 80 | 74.1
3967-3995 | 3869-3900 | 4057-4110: 1.9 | 81.6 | 83.5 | 98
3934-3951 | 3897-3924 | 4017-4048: 3.6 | 90.4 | 74.2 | 104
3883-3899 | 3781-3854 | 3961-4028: 1.9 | 82.9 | 76.3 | 91.7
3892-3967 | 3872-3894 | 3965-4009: 2.3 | 78.9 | 80.1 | 87.4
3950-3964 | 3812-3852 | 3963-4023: 0.2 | 79.3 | 87.3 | 91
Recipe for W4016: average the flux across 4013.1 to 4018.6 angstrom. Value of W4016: 106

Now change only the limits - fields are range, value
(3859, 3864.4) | 95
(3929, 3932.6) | 43.9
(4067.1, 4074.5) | 104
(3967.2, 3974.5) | 48.2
